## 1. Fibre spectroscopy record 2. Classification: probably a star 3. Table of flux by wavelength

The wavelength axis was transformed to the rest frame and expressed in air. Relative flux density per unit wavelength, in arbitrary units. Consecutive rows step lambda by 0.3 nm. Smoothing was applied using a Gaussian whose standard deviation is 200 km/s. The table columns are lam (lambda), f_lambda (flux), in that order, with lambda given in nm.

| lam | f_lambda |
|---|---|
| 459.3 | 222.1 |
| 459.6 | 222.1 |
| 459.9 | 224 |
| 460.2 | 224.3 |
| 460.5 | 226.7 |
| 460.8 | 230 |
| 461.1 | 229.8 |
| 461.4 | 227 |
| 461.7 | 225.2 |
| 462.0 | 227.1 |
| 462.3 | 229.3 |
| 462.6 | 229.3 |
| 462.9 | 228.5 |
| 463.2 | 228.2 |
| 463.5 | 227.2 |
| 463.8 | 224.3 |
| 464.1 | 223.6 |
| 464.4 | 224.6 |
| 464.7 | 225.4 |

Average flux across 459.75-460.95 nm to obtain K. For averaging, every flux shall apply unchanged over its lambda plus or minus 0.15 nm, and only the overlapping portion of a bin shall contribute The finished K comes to 226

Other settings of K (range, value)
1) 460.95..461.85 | 227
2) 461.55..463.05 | 228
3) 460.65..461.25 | 230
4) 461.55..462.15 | 226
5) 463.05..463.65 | 228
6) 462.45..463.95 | 228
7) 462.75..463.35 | 228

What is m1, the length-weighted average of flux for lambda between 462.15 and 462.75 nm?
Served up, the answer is 229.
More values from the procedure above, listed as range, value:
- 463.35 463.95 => 226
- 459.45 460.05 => 223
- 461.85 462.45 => 228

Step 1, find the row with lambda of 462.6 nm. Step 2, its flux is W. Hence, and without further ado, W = 229.3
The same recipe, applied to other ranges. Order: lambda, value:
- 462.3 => 229.3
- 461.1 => 229.8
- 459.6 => 222.1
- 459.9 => 224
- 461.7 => 225.2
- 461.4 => 227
